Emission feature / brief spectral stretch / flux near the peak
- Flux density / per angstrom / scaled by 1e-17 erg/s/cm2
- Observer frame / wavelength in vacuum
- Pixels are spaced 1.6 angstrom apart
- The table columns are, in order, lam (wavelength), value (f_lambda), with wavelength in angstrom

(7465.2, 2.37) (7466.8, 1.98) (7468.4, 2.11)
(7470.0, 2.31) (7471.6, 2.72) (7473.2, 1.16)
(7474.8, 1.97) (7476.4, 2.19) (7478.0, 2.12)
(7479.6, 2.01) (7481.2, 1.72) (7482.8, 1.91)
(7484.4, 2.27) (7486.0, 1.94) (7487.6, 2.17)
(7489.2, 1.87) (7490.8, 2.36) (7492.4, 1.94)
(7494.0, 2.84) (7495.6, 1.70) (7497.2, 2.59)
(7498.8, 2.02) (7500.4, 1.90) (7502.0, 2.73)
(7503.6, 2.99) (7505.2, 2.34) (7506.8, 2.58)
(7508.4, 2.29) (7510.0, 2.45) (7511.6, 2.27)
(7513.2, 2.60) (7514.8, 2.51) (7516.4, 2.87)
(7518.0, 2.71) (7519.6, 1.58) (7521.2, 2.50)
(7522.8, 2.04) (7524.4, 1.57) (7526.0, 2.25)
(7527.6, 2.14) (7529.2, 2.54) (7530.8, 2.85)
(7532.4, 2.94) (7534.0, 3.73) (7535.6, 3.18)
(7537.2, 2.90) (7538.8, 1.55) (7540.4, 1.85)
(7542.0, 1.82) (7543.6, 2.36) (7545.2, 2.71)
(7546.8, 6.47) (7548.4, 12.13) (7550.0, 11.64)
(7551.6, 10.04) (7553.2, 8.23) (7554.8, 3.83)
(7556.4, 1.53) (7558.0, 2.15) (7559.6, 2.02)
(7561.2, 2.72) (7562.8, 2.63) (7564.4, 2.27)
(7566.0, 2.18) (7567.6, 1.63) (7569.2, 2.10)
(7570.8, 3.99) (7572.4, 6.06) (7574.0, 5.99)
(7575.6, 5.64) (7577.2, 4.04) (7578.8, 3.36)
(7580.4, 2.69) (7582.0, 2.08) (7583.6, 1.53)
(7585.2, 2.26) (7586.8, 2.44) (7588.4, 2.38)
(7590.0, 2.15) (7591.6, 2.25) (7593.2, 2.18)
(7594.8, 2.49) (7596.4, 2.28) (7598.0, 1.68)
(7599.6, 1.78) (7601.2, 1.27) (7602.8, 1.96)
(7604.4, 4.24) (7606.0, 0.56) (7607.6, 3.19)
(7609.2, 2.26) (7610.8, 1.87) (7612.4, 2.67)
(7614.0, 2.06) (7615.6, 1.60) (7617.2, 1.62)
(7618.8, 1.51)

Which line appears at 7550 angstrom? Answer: Halpha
